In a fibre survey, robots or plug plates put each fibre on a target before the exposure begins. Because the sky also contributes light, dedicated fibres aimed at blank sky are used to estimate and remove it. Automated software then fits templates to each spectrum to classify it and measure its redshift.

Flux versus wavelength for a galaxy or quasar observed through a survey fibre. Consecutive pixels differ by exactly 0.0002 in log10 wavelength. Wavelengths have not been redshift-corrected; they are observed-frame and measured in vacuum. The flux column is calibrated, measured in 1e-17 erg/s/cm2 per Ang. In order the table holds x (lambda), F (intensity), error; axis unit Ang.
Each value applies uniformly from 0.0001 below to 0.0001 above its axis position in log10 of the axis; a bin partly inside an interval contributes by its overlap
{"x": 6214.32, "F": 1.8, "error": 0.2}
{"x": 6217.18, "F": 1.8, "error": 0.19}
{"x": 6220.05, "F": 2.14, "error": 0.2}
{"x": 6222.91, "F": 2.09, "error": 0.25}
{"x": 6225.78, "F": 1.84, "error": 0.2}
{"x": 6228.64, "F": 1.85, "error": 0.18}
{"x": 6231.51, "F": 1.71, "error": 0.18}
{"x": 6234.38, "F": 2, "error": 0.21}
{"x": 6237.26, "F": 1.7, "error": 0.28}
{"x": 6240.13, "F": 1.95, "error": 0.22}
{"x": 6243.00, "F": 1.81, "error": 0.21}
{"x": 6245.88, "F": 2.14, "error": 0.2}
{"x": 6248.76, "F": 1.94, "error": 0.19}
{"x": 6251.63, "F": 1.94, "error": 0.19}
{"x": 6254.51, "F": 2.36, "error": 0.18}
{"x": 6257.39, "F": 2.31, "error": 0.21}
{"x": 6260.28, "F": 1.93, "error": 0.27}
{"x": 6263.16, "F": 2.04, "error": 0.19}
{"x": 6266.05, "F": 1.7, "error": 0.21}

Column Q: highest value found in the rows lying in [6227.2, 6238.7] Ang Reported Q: 2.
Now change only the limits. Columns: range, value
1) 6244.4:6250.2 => 2.14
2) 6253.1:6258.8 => 2.36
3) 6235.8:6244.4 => 1.95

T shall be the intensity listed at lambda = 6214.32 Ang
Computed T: 1.8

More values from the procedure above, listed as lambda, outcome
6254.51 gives 2.36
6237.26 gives 1.7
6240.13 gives 1.95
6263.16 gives 2.04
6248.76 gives 1.94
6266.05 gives 1.7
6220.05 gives 2.14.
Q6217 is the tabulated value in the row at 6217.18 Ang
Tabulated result 1.8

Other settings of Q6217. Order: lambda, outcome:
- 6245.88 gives 2.14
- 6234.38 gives 2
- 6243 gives 1.81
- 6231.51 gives 1.71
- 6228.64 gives 1.85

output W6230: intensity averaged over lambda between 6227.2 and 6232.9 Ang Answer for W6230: 1.78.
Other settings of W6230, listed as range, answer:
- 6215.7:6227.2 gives 1.97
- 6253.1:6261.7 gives 2.2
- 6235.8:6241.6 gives 1.83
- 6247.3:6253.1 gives 1.94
